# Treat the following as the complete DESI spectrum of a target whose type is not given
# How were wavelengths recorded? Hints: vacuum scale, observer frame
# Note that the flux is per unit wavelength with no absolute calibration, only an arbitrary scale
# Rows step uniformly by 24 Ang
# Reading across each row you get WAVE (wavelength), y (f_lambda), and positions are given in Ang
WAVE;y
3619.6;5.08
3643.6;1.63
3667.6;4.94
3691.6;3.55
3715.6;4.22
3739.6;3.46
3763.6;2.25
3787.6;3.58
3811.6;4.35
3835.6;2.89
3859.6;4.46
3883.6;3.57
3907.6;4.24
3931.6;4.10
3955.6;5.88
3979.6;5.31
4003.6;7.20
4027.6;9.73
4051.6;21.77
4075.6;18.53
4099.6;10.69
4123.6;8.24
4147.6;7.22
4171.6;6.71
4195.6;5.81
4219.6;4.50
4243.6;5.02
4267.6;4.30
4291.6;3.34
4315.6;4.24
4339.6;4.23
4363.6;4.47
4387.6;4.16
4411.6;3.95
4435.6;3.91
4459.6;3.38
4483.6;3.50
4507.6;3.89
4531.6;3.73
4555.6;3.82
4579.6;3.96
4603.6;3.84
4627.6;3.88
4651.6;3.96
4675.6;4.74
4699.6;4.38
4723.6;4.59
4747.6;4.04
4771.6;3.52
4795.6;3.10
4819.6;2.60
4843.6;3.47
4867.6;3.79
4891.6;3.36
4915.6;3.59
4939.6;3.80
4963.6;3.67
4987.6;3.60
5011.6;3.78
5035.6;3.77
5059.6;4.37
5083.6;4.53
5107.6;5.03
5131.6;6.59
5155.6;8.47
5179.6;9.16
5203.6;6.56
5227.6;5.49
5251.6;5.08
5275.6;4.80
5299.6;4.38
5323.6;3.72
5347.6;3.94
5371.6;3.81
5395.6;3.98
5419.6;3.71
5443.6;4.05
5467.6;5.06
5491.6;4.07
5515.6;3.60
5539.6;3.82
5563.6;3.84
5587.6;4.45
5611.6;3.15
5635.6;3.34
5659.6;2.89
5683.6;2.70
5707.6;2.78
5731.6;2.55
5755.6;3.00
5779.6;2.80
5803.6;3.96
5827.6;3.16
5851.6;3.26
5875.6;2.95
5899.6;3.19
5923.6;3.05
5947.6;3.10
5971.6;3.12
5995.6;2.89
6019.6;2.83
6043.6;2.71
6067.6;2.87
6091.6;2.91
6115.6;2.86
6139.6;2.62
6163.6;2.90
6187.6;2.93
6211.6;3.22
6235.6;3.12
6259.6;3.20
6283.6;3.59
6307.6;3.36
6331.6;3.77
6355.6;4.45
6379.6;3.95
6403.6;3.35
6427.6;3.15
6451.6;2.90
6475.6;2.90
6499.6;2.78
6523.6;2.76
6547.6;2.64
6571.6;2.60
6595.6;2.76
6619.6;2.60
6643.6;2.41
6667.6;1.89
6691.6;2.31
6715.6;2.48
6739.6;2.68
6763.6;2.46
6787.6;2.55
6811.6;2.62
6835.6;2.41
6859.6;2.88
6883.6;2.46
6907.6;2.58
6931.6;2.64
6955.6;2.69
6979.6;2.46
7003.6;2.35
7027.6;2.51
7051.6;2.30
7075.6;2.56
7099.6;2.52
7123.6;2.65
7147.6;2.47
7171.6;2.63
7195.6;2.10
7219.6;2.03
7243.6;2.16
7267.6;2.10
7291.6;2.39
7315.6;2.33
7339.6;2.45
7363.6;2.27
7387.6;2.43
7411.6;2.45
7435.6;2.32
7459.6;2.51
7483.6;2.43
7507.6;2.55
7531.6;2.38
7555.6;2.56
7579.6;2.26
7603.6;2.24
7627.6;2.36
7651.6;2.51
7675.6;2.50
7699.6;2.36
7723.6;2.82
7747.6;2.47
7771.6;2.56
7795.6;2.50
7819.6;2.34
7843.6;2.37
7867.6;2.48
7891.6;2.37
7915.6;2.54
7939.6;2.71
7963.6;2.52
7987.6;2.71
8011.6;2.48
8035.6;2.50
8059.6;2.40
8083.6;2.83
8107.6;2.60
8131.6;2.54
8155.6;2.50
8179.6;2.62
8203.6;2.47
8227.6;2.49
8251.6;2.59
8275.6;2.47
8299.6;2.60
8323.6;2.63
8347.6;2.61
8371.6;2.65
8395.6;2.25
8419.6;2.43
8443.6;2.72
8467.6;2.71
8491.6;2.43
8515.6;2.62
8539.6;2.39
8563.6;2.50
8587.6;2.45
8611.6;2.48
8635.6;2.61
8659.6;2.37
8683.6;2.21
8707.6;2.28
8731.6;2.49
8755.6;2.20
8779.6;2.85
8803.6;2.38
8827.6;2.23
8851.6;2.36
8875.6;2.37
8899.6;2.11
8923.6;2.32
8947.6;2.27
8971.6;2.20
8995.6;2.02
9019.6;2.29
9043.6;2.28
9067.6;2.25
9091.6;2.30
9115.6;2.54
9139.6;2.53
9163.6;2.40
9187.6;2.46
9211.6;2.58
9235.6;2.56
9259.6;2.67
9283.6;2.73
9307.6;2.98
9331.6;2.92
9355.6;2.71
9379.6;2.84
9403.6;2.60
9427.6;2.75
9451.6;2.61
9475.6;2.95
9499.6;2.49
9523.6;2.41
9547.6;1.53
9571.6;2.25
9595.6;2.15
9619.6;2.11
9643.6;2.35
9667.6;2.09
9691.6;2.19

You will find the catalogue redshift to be 2.33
